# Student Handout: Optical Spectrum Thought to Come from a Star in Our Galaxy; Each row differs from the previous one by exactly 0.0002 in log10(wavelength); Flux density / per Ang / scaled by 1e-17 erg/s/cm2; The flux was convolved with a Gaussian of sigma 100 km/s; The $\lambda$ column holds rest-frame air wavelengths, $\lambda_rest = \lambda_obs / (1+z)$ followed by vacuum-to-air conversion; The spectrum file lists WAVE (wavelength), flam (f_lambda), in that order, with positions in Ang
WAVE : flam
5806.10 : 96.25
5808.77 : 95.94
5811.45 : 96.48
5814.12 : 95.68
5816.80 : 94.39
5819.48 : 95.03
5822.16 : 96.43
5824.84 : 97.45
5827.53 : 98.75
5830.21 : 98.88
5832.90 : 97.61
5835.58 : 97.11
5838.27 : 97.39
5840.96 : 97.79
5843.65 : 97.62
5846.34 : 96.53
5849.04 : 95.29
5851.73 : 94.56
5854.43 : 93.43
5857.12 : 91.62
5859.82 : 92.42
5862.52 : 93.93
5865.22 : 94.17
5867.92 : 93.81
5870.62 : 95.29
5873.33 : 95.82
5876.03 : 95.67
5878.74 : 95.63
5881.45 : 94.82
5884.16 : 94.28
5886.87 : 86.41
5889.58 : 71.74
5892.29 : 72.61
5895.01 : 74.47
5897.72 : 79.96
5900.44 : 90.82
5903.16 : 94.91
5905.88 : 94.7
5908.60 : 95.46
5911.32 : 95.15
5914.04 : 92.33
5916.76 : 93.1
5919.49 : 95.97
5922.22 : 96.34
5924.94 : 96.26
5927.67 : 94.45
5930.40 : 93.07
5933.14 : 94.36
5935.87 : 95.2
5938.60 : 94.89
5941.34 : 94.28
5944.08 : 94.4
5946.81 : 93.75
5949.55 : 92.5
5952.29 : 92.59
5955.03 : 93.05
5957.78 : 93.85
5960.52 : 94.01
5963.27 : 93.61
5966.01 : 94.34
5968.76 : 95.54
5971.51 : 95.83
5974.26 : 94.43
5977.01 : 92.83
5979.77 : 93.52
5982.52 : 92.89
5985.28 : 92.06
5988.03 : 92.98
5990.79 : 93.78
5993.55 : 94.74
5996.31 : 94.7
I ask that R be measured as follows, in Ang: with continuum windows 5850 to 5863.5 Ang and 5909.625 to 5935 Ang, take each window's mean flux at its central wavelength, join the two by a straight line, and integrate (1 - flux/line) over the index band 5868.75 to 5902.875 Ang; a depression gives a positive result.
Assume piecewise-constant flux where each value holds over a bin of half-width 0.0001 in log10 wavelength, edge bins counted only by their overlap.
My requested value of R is 2.3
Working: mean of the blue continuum 93.3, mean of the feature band 87.6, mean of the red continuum 94.6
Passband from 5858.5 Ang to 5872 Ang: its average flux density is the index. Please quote 93.9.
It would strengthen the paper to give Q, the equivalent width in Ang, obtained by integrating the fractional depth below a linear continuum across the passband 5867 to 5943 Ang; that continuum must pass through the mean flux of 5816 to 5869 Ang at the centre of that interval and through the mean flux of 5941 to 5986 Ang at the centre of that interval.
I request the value 2.6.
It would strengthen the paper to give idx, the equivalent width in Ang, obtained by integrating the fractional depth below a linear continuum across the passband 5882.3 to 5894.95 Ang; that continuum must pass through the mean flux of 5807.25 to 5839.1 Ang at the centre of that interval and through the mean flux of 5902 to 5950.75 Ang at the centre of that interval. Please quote 1.9 Ang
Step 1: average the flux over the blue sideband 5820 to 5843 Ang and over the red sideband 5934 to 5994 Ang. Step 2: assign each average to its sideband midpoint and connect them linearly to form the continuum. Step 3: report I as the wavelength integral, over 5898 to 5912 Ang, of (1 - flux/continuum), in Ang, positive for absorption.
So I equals 0.4 Ang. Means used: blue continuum 97.6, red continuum 93.9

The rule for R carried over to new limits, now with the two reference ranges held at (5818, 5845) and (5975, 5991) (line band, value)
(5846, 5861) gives 0.5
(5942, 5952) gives 0.1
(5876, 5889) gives 0.6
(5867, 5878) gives 0.1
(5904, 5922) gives 0.1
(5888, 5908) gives 2.6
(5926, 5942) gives 0.0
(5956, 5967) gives 0.0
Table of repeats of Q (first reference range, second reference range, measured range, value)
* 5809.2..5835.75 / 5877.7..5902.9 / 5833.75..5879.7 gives -2.29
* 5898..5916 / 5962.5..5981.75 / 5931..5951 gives -0.10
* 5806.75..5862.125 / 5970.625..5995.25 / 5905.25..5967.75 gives 0.09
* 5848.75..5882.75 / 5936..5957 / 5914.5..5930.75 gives -0.16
